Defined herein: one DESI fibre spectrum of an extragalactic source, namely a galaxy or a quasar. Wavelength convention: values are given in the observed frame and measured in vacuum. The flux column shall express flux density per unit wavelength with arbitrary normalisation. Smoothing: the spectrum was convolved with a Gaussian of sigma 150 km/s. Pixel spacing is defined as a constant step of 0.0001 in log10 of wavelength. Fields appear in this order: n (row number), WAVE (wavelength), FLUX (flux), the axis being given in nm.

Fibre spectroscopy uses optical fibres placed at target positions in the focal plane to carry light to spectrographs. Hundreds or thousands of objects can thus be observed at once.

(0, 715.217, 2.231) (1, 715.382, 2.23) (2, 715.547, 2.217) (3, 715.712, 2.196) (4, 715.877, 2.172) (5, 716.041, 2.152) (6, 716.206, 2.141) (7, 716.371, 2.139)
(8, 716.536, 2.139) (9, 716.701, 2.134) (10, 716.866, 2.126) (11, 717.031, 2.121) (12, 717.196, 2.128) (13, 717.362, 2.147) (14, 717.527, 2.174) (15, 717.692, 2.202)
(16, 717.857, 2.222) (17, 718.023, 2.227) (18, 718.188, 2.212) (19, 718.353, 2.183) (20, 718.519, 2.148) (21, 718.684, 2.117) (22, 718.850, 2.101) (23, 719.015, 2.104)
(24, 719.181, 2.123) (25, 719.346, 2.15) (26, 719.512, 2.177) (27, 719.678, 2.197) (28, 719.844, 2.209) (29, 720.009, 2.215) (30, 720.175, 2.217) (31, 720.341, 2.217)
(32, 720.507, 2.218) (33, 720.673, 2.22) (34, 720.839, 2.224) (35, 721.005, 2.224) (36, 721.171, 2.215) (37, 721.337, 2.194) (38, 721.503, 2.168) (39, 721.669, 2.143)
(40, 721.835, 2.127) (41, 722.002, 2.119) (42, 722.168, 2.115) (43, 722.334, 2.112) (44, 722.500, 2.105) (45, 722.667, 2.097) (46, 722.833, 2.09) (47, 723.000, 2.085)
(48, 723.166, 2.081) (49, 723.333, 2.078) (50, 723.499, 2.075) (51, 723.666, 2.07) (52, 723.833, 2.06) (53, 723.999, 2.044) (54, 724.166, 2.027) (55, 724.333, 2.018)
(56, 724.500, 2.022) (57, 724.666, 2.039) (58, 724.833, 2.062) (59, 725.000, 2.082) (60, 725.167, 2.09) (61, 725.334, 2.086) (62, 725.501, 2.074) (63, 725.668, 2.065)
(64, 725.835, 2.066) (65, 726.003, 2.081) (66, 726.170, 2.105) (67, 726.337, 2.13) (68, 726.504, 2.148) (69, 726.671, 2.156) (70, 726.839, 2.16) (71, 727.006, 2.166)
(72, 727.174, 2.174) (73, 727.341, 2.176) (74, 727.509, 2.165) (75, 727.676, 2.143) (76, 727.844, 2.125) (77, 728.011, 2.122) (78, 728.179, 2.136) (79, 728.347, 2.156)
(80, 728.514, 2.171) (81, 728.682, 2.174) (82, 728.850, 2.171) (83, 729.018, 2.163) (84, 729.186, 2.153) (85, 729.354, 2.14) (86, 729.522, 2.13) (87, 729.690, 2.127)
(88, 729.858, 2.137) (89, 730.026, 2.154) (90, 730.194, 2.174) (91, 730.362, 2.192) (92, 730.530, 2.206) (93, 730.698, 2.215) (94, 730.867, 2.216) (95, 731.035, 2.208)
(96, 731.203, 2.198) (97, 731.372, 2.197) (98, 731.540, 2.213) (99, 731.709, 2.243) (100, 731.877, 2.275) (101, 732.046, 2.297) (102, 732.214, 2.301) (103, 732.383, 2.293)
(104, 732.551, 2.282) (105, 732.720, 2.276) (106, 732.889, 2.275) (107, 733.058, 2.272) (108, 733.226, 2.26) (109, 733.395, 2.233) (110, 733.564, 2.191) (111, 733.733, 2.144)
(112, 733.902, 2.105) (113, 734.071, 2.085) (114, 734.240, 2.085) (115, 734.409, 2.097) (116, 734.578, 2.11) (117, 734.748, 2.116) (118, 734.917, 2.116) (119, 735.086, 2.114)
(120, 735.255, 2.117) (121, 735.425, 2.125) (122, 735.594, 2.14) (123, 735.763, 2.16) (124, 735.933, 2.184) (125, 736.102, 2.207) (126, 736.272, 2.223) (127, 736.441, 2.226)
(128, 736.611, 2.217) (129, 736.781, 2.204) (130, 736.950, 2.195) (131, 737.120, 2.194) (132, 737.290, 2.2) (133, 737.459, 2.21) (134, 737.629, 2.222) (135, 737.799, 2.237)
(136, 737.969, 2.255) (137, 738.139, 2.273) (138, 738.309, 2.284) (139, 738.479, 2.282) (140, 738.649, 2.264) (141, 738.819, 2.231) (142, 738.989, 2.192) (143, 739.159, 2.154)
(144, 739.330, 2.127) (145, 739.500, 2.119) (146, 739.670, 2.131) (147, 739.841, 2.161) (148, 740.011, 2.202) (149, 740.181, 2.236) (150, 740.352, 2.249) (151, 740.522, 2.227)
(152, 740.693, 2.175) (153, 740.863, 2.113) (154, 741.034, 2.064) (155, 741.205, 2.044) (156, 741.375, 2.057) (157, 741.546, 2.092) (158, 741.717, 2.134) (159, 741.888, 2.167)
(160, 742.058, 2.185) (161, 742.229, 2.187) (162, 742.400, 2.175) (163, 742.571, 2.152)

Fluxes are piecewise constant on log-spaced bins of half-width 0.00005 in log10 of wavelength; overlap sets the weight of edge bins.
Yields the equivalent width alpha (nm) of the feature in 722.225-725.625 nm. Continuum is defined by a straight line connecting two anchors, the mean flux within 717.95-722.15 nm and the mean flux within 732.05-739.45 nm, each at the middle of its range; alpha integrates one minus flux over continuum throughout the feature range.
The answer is 0.17 nm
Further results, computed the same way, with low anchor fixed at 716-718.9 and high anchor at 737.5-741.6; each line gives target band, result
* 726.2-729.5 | 0.025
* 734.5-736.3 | 0.028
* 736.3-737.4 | -0.013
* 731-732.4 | -0.047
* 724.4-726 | 0.074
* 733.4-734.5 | 0.026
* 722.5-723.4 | 0.031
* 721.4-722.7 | 0.022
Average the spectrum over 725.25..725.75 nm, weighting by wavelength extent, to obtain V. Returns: 2.08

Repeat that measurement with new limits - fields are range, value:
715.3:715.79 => 2.21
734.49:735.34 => 2.11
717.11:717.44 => 2.13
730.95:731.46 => 2.2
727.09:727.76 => 2.16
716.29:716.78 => 2.14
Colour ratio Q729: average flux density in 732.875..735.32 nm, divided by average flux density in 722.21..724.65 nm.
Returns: 1.0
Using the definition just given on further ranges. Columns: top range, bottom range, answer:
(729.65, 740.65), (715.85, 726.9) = 1.03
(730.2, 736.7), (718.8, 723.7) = 1.02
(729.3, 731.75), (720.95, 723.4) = 1.03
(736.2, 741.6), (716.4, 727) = 1.03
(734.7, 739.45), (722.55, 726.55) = 1.06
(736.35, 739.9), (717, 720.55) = 1.02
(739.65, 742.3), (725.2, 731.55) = 1.00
